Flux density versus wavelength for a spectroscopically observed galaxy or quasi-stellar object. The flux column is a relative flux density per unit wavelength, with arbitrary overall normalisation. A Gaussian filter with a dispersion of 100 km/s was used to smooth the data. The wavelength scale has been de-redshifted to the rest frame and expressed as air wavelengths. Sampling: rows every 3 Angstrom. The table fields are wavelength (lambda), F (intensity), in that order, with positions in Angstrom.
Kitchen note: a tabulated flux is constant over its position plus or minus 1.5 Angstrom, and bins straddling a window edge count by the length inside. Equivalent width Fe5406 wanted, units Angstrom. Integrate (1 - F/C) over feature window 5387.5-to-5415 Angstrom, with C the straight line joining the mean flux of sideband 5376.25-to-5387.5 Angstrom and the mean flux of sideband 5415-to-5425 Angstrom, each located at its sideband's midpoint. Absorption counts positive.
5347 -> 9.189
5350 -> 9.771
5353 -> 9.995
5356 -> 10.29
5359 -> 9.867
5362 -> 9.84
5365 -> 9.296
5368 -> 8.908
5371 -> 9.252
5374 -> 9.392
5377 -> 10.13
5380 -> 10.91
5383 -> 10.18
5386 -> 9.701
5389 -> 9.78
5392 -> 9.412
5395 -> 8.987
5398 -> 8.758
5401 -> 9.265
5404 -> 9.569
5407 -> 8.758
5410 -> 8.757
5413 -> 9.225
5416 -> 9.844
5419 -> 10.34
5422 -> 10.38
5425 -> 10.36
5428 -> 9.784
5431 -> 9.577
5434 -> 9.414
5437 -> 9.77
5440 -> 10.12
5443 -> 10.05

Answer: 2.83 Angstrom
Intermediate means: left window 10.2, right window 10.2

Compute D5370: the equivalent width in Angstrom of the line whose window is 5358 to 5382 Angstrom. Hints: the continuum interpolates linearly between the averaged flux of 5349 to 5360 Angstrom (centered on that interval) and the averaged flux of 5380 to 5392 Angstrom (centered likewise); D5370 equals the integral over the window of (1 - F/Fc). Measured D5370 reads 0.6 Angstrom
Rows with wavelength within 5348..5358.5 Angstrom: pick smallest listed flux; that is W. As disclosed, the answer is 9.771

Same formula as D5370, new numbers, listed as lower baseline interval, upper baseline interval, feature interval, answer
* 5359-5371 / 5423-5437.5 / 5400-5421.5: 0.54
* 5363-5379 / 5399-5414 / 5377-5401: -1.03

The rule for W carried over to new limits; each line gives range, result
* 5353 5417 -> 8.757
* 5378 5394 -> 9.412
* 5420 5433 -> 9.577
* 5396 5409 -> 8.758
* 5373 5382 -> 9.392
